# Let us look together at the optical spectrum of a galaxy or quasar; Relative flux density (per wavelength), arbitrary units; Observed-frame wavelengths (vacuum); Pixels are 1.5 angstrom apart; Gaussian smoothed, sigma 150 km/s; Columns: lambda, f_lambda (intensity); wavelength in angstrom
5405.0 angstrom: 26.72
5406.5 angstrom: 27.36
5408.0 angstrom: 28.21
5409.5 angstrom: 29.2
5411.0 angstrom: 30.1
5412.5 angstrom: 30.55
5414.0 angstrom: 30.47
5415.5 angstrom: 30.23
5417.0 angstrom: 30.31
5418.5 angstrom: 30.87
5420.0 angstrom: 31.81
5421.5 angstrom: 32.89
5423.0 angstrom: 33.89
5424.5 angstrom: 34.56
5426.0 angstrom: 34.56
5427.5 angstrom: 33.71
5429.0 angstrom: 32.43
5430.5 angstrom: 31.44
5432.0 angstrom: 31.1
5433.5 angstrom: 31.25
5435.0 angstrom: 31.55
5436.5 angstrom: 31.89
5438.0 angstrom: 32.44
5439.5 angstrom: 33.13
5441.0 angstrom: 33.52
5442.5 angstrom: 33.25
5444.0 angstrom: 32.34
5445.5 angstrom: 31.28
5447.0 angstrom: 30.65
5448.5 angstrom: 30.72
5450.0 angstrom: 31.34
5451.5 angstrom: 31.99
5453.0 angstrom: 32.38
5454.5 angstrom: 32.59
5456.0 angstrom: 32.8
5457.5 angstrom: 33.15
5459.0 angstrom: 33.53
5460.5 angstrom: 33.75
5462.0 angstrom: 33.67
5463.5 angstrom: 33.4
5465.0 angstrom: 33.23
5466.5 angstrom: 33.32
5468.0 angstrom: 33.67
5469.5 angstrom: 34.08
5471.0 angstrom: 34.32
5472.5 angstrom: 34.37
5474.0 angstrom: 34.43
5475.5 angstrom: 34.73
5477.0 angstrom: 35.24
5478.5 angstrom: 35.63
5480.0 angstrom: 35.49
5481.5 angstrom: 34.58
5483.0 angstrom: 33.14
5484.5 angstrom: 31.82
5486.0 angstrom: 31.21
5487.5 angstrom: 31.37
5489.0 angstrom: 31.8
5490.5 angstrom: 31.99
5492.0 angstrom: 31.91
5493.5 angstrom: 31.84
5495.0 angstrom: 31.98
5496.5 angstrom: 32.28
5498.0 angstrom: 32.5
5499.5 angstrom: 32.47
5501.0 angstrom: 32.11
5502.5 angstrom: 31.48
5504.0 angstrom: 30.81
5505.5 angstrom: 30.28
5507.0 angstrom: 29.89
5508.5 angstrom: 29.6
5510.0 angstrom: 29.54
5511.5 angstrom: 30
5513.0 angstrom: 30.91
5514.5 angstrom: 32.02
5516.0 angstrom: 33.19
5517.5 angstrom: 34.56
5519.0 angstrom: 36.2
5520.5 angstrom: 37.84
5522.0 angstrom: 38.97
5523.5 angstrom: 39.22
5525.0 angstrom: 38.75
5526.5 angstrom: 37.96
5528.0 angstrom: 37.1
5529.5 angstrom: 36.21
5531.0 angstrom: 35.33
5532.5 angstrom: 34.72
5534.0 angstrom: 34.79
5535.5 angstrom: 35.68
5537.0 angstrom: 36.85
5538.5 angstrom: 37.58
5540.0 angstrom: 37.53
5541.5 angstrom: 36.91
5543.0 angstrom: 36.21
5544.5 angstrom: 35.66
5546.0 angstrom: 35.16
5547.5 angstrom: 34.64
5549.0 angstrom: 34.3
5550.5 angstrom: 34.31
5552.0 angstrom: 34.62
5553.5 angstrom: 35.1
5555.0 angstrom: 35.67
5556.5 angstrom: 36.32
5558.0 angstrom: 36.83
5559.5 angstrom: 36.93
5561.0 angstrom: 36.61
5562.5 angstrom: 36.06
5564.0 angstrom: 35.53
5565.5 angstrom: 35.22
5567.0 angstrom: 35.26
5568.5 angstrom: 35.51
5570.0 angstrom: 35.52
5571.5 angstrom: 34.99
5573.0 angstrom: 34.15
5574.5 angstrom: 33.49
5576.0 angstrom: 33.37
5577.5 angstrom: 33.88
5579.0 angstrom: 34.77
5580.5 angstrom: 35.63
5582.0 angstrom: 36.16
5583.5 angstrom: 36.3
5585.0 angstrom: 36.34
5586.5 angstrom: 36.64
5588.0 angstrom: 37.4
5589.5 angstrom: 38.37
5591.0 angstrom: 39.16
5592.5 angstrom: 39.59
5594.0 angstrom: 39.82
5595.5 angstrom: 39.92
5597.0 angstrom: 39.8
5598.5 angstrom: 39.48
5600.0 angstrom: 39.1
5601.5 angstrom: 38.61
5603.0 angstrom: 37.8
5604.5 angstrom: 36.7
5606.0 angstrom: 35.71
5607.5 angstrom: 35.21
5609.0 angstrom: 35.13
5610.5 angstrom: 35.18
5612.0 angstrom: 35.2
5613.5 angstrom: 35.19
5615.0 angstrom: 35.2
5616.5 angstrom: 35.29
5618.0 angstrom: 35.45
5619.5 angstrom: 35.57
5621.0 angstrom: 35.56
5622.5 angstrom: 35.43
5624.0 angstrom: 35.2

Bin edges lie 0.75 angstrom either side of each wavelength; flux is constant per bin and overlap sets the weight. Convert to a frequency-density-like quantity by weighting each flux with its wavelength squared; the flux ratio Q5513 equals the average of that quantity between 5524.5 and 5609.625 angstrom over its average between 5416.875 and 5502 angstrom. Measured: 1.2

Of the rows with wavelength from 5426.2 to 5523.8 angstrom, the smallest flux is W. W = 29.54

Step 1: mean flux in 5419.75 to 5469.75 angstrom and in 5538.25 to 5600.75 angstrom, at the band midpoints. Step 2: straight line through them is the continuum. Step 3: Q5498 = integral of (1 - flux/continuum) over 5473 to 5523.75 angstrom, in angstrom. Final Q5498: 2.0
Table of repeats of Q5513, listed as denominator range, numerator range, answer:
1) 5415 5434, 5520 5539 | 1.19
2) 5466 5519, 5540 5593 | 1.13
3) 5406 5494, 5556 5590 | 1.15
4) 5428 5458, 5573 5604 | 1.22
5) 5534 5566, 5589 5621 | 1.06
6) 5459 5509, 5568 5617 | 1.16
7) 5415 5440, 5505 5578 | 1.13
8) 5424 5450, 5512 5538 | 1.15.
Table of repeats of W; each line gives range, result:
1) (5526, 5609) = 33.37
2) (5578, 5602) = 34.77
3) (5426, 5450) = 30.65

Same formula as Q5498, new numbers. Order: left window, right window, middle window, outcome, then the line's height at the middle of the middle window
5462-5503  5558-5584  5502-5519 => 1.3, 33.8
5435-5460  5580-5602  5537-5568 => 0.6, 36.6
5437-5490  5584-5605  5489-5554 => 2.4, 35.5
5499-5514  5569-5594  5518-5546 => -3.7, 32.5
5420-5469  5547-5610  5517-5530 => -1.0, 34.8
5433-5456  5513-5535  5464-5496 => 0.4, 33.8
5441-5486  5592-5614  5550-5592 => 0.9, 36.5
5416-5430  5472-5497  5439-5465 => 0.3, 32.9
